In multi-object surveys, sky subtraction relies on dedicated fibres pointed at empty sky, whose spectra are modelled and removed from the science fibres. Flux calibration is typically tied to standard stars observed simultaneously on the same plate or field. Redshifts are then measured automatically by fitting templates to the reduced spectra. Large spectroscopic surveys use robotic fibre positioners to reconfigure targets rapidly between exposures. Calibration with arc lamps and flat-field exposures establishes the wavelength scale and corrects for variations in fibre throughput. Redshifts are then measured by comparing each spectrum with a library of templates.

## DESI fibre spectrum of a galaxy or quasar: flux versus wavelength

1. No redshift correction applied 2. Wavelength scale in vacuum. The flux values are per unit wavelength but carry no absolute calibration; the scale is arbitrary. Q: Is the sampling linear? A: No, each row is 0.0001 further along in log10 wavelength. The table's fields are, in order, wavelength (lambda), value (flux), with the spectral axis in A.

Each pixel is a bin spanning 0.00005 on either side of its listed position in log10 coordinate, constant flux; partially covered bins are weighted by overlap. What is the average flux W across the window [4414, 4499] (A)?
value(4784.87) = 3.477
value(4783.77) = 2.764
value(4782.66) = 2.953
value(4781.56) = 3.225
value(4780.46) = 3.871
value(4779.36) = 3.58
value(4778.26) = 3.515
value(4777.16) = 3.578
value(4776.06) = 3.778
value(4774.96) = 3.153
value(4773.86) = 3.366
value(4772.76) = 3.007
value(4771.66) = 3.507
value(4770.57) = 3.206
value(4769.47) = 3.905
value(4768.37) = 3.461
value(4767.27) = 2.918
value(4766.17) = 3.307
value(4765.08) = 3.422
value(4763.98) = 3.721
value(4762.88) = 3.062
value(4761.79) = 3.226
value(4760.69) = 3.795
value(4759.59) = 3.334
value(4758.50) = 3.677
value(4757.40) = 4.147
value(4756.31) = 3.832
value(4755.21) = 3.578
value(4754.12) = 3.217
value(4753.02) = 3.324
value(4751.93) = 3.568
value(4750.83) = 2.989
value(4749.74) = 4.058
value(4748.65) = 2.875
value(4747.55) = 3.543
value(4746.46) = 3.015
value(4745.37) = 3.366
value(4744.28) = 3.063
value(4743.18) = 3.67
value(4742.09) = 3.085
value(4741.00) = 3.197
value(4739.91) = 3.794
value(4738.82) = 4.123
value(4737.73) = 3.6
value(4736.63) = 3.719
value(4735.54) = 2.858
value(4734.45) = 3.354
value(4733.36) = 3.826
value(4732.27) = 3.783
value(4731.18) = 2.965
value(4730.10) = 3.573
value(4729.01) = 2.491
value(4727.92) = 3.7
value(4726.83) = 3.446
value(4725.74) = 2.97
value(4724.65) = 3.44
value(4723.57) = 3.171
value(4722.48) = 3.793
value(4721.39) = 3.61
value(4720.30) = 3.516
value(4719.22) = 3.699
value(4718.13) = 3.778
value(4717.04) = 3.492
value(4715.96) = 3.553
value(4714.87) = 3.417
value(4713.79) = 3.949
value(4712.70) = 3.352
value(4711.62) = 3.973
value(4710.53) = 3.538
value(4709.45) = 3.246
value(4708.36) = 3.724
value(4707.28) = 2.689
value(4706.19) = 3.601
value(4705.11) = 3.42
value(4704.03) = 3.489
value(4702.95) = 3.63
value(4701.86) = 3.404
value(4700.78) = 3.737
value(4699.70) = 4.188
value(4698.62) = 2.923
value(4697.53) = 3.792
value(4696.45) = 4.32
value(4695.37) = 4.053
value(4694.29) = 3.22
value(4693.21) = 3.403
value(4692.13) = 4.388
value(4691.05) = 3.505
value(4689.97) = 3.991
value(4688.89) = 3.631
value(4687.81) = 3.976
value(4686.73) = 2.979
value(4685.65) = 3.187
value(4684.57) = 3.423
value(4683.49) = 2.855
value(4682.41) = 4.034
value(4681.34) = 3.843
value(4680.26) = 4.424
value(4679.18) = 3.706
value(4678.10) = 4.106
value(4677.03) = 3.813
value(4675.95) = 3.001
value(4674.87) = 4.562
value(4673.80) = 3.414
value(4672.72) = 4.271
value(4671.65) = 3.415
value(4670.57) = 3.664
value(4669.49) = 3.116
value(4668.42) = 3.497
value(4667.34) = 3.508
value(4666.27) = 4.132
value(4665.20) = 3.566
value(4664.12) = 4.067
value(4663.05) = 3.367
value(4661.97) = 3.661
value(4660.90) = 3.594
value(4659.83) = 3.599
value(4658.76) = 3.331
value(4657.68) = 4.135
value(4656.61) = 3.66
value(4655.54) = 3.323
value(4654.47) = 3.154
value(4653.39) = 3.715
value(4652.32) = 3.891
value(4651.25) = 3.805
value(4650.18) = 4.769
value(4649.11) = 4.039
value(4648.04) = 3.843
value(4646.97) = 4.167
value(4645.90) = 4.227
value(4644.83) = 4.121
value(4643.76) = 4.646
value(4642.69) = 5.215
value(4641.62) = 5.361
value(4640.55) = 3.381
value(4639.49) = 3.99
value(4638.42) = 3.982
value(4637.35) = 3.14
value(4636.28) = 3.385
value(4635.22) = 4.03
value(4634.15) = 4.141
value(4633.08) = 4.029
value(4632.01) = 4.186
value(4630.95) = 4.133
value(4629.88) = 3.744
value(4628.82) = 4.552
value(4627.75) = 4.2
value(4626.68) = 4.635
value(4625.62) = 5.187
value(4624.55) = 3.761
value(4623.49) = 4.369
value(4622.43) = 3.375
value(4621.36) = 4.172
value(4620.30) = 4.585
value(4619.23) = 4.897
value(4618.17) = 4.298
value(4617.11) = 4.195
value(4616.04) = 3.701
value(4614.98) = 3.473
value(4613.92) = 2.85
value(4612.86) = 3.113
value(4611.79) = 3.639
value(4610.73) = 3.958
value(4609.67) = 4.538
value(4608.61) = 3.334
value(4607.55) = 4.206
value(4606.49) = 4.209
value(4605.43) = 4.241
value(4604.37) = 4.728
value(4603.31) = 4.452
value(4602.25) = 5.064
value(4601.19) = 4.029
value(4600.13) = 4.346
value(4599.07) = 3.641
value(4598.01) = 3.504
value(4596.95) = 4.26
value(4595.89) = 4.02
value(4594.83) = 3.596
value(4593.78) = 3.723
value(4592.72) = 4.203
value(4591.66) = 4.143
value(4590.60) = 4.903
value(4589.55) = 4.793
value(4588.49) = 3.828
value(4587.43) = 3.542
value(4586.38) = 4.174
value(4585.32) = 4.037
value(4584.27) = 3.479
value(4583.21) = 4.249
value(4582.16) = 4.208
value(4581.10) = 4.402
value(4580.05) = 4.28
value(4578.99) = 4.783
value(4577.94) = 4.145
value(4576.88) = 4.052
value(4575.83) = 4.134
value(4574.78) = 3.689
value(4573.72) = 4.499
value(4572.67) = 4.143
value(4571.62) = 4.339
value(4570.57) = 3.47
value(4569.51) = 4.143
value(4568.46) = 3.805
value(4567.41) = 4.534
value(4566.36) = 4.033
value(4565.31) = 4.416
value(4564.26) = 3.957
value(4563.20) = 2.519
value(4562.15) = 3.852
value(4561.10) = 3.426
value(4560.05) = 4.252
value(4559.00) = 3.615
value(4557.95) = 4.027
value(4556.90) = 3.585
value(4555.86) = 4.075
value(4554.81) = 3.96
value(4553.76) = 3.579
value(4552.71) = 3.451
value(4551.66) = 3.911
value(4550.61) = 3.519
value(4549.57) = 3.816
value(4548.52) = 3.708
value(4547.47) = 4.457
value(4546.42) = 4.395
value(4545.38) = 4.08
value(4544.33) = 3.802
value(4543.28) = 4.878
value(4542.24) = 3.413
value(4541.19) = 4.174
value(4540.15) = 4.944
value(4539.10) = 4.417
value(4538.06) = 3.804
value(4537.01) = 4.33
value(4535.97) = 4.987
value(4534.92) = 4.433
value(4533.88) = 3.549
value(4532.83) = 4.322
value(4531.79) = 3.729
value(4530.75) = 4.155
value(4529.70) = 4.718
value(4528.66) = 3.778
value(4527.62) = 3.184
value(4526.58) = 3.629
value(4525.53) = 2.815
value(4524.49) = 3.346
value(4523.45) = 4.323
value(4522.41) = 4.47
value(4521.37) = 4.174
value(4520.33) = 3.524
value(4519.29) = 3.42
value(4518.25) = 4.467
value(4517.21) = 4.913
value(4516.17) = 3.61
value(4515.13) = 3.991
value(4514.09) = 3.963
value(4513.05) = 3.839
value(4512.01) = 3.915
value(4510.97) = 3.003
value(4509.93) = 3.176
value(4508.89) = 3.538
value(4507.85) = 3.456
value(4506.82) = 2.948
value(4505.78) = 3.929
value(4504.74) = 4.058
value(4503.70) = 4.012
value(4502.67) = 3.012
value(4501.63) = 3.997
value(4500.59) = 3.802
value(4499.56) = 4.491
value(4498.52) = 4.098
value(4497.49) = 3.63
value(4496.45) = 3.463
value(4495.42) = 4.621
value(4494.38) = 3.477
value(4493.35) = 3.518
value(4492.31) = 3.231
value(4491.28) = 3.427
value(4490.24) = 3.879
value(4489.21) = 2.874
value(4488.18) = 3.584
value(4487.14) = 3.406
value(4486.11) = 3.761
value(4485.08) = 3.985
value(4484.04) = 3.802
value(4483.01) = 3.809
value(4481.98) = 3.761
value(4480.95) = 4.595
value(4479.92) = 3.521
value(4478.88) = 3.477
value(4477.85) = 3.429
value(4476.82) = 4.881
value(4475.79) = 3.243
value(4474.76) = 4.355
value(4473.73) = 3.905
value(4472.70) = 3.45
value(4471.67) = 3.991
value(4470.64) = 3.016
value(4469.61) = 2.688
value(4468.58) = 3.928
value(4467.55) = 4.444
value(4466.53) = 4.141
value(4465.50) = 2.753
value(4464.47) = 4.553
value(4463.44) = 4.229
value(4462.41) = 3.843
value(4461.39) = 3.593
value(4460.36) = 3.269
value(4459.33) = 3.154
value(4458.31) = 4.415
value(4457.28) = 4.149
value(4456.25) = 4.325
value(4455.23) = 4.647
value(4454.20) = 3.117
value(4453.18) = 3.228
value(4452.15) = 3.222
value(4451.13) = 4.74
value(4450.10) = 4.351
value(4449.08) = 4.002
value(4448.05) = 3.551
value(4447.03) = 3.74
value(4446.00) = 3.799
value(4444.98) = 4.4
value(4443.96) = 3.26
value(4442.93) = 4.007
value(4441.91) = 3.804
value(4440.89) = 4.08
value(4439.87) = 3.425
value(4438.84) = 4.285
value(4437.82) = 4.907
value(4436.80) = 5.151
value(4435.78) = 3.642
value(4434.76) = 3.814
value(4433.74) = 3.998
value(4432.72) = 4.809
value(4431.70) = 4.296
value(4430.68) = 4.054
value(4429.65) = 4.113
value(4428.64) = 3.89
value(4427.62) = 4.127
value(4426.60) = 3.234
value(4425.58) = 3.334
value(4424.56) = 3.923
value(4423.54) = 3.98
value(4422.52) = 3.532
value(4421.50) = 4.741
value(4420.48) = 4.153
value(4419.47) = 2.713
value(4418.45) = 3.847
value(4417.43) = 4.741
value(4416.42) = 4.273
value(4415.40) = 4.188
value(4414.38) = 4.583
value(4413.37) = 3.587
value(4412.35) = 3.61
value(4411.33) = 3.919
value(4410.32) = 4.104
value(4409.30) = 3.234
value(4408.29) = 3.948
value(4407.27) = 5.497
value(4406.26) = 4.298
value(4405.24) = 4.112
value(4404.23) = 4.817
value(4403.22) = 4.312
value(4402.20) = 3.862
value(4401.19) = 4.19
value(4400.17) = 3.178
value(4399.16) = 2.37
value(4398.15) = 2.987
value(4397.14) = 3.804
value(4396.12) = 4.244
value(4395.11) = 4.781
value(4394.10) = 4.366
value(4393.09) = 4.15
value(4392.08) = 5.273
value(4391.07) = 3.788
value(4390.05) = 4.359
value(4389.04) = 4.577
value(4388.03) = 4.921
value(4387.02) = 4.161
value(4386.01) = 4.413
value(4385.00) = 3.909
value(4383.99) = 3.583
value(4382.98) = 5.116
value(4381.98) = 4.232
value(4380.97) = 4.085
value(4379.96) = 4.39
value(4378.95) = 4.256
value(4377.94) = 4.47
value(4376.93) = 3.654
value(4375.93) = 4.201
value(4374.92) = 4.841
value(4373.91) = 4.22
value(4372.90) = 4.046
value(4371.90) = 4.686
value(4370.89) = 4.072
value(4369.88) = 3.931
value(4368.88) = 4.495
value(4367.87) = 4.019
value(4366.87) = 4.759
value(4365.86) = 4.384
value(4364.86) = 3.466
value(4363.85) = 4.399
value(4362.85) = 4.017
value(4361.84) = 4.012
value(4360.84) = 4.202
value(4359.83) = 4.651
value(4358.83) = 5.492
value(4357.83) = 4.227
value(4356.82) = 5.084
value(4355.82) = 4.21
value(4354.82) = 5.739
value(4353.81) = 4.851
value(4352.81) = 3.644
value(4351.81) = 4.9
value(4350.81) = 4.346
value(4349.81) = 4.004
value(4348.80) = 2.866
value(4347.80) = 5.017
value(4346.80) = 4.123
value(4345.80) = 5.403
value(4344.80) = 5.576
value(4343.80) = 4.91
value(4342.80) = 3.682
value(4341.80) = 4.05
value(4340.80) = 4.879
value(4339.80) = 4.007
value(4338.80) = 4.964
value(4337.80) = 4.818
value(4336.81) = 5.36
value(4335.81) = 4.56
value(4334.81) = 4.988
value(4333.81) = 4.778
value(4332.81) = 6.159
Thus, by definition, 3.87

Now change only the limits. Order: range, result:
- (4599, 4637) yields 4.1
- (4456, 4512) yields 3.72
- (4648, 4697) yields 3.72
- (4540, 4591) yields 4.02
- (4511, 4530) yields 3.86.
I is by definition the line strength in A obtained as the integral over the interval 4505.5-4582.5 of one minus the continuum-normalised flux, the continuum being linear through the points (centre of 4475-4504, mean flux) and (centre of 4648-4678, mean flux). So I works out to -4.4 A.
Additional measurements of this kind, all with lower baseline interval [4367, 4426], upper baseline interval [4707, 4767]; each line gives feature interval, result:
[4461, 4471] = 0.7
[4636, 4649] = -1.7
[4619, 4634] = -2.4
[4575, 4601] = -2.4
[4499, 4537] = 0.3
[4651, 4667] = -0.2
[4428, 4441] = -0.4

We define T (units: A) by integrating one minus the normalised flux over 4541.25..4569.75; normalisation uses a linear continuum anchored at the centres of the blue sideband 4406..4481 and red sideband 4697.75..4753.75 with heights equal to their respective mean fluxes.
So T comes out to -1.19 A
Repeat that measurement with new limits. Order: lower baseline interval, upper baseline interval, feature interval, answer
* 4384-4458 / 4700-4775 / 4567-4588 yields -1.98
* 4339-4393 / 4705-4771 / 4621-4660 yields -3.59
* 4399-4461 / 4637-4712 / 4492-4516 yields 1.24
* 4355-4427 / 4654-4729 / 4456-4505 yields 2.83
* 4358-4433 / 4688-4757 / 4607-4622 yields -0.80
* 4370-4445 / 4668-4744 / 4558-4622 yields -4.56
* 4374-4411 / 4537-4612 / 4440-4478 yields 2.80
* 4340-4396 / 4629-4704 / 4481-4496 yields 1.72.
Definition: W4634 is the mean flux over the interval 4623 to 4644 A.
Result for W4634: 4.2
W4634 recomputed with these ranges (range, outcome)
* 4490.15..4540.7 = 3.87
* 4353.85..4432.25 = 4.18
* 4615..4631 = 4.23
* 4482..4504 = 3.71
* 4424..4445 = 4.02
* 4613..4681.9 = 3.93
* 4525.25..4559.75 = 3.99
